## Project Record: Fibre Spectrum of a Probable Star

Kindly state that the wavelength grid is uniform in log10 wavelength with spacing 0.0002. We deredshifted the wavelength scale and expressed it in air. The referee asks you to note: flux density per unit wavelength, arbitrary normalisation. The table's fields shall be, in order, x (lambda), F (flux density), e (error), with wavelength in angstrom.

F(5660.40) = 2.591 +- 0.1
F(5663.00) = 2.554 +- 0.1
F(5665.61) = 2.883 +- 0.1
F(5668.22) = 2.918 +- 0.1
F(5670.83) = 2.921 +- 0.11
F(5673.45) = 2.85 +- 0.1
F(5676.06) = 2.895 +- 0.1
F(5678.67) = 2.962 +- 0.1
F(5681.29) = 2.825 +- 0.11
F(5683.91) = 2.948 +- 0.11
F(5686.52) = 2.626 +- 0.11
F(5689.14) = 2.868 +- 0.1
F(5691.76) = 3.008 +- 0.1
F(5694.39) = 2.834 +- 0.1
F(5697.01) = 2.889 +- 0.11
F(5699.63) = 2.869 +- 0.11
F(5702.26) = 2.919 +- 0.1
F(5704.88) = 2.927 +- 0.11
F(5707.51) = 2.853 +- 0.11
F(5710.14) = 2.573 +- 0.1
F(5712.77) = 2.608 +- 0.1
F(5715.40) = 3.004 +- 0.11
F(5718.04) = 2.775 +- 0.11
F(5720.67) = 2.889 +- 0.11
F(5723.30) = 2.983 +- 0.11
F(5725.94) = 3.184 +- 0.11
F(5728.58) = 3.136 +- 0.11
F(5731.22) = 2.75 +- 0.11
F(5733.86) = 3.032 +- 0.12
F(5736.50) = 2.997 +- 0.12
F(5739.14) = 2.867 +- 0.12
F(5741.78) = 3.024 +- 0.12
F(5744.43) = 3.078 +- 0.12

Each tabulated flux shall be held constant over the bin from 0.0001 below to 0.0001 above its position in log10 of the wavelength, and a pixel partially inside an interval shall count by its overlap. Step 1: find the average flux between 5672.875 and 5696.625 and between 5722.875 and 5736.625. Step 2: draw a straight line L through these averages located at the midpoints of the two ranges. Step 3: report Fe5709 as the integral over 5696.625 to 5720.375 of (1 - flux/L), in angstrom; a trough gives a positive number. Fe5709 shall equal 1.0 angstrom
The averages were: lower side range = 2.87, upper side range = 3.02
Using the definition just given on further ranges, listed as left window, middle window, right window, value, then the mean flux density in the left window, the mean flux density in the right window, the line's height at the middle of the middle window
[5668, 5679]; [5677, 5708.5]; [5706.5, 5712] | -1.0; 2.9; 2.69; 2.79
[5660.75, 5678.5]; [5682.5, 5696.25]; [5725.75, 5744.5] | 0.1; 2.83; 2.99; 2.88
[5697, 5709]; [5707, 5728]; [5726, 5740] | 0.5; 2.89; 2.98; 2.93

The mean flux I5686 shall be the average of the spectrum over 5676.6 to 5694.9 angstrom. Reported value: 2.87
